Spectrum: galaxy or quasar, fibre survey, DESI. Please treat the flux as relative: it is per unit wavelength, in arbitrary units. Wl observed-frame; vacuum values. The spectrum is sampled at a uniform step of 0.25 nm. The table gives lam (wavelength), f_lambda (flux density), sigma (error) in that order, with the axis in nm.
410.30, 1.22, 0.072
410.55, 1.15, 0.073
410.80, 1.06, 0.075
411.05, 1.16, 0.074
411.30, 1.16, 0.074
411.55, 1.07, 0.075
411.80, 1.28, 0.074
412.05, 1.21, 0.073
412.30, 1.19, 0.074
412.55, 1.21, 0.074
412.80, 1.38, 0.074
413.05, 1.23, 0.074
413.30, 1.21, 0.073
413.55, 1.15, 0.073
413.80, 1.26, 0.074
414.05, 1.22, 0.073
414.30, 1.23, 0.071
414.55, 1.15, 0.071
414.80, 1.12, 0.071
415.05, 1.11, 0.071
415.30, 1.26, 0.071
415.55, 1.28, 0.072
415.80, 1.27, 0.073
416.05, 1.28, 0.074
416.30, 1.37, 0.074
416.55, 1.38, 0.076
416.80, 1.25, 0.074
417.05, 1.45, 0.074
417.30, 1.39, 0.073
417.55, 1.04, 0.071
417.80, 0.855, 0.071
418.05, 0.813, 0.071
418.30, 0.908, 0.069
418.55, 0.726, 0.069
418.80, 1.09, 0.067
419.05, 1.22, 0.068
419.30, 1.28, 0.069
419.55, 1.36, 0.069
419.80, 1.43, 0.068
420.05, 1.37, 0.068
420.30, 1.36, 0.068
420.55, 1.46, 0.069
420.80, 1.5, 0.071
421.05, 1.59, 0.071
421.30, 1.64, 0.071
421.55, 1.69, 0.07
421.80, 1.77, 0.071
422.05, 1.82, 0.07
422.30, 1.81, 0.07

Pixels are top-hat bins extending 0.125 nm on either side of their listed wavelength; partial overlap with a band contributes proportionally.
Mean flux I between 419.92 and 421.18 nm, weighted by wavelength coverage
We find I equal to 1.46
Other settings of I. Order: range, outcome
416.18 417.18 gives 1.36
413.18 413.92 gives 1.21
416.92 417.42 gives 1.42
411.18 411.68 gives 1.12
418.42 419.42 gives 1.08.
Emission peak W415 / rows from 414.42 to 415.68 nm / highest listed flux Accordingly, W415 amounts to 1.28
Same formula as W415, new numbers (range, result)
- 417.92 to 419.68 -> 1.36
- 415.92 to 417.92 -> 1.45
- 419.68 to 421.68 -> 1.69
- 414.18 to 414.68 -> 1.23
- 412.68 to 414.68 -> 1.38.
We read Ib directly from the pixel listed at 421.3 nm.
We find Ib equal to 1.64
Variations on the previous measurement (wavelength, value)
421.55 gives 1.69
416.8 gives 1.25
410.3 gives 1.22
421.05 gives 1.59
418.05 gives 0.813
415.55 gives 1.28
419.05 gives 1.22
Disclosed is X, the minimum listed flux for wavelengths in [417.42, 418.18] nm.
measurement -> 0.813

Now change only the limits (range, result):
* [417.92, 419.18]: 0.726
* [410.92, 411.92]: 1.07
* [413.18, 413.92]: 1.15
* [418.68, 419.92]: 1.09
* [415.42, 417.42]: 1.25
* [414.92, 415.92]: 1.11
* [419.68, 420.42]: 1.36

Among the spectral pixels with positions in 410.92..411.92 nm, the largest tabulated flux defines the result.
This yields 1.28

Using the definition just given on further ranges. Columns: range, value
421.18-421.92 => 1.77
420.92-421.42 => 1.64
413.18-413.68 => 1.21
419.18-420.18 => 1.43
